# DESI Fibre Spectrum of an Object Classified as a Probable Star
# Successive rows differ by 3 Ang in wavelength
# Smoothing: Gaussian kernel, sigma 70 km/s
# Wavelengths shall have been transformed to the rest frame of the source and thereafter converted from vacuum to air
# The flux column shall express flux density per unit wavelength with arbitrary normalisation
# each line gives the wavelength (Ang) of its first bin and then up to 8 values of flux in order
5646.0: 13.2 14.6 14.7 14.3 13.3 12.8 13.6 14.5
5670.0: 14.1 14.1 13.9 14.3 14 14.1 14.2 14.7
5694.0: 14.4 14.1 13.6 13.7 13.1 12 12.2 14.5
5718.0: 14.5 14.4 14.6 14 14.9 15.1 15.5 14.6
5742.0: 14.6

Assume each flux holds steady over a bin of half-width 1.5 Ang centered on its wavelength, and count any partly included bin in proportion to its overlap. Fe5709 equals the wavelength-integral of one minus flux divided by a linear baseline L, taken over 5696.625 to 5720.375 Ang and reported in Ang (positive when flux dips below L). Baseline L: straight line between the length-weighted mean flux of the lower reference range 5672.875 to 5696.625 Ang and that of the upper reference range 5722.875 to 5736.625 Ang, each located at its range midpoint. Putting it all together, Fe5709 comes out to 1.7 Ang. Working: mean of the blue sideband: 14.2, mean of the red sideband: 14.8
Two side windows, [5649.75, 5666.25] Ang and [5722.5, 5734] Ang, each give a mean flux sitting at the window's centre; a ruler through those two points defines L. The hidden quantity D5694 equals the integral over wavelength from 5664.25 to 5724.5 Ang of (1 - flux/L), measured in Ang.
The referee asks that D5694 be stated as 1.3 Ang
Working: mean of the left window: 13.8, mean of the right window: 14.6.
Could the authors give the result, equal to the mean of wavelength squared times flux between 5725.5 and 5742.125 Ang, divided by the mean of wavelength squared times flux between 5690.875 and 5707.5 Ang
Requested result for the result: 1.08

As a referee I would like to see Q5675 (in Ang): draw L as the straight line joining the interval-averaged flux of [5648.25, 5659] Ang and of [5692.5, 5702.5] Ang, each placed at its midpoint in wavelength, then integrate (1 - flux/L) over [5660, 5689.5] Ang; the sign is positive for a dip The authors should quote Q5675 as 0.3 Ang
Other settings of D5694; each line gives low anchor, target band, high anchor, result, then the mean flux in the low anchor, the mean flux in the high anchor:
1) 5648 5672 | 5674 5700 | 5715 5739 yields 0.2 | 14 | 14.7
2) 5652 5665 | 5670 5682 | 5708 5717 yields -0.6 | 13.6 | 13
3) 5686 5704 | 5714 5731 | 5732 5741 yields 0.3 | 14.1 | 15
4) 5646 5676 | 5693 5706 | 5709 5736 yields 0.3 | 14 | 14.2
